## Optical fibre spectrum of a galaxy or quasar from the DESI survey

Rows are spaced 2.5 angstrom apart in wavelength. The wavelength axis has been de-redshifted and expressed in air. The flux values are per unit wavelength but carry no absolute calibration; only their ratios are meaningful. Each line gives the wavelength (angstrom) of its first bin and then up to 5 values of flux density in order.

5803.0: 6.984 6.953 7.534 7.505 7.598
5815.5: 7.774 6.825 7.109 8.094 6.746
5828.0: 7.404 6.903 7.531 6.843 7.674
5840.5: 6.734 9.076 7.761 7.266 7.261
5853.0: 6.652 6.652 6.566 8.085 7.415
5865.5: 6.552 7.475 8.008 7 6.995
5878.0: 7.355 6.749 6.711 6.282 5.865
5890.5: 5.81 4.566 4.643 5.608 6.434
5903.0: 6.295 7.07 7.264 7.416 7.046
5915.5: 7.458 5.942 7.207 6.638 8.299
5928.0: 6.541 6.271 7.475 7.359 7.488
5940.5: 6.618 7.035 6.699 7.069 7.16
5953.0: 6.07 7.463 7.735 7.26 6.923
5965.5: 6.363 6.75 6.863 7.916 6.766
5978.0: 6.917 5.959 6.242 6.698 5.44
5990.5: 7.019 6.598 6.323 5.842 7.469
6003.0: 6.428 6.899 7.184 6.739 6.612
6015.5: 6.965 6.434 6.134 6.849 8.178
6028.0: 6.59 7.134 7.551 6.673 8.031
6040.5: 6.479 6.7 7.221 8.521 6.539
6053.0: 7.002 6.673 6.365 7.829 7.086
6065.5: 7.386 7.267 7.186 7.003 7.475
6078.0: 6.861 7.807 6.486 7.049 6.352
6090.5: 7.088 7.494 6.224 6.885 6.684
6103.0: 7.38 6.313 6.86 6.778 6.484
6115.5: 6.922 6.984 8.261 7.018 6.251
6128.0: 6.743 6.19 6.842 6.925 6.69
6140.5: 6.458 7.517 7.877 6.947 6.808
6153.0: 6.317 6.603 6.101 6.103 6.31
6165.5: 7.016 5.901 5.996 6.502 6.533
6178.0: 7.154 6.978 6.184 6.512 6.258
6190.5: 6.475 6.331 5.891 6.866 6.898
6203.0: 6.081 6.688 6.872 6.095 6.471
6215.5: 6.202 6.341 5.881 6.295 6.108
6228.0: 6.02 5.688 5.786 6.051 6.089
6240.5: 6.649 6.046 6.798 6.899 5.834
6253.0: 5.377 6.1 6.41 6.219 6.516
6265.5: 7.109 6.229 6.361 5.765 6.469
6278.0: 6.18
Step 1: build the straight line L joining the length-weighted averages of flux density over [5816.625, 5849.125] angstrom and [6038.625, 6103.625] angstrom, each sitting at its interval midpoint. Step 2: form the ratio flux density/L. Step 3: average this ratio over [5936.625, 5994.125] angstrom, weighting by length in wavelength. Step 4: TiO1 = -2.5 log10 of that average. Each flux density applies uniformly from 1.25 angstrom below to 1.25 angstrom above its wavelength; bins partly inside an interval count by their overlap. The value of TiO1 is 0.06 mag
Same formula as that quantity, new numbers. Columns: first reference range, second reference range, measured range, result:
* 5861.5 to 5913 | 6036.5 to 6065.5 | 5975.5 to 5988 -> 0.09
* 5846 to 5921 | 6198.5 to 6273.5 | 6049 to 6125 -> -0.08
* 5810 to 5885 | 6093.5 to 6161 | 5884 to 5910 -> 0.19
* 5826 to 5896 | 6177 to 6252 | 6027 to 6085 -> -0.08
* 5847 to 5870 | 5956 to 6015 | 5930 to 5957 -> -0.02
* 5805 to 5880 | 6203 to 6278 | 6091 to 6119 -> -0.03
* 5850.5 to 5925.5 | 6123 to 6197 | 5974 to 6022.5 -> 0.01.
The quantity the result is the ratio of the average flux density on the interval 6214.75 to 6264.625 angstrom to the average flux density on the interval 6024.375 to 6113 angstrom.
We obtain 0.88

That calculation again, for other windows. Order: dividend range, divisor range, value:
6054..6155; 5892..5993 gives 1.03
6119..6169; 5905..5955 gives 0.96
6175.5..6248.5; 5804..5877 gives 0.87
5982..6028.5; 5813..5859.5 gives 0.92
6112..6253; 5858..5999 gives 0.96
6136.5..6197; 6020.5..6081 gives 0.92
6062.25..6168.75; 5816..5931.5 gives 0.99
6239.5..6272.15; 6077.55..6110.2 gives 0.92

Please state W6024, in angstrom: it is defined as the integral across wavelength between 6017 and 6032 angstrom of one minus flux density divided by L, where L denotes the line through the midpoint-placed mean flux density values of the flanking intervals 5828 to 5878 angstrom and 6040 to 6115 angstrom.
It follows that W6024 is 0.3 angstrom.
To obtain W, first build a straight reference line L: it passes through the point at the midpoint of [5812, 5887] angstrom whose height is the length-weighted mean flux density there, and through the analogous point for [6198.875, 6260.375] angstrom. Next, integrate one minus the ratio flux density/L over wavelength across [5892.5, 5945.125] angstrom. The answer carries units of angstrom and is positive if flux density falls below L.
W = 2.4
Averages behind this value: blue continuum 7.23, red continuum 6.24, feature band 6.73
